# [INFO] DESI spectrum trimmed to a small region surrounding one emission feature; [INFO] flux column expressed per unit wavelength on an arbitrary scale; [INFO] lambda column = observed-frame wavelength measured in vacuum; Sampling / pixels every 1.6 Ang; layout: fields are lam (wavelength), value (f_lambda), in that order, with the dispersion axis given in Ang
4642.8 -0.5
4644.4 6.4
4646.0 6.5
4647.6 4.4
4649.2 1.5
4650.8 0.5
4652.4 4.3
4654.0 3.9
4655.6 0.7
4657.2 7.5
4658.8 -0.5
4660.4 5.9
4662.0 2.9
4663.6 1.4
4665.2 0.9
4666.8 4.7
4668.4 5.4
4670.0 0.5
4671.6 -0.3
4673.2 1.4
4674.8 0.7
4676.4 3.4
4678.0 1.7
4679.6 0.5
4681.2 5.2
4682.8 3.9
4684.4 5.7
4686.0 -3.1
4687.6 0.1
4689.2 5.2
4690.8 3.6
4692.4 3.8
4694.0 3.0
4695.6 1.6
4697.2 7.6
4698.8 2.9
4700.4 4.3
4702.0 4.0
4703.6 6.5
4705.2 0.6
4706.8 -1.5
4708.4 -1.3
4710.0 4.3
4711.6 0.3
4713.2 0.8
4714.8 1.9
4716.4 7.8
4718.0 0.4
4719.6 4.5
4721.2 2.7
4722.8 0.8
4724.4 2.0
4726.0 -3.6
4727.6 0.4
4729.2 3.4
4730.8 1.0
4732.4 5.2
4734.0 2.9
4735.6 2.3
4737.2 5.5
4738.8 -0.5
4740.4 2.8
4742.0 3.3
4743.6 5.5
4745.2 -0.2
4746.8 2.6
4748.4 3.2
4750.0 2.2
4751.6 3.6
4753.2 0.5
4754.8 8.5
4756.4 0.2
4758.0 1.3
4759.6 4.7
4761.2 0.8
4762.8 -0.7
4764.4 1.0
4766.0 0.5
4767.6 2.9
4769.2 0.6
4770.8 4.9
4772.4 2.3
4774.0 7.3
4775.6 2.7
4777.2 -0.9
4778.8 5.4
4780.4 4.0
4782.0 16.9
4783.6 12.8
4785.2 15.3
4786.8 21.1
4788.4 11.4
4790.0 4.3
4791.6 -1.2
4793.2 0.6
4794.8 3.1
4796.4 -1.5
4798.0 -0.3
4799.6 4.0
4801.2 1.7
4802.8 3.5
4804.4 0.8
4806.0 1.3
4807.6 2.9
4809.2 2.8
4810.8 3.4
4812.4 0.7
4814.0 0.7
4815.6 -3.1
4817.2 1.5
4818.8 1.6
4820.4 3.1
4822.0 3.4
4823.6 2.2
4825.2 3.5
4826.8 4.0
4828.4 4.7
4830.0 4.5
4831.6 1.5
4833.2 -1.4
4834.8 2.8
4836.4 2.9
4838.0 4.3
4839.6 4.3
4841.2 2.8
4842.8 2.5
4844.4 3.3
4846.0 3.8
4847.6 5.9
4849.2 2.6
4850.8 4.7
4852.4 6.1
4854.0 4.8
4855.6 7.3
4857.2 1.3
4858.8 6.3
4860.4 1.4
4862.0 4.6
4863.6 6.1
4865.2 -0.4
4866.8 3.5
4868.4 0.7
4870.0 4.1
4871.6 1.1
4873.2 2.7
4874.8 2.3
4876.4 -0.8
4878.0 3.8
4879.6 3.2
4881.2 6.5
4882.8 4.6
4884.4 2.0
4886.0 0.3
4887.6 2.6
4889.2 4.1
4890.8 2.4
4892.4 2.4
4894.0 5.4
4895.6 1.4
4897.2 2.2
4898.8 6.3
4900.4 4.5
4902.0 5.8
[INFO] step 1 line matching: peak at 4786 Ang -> [O II] 3727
